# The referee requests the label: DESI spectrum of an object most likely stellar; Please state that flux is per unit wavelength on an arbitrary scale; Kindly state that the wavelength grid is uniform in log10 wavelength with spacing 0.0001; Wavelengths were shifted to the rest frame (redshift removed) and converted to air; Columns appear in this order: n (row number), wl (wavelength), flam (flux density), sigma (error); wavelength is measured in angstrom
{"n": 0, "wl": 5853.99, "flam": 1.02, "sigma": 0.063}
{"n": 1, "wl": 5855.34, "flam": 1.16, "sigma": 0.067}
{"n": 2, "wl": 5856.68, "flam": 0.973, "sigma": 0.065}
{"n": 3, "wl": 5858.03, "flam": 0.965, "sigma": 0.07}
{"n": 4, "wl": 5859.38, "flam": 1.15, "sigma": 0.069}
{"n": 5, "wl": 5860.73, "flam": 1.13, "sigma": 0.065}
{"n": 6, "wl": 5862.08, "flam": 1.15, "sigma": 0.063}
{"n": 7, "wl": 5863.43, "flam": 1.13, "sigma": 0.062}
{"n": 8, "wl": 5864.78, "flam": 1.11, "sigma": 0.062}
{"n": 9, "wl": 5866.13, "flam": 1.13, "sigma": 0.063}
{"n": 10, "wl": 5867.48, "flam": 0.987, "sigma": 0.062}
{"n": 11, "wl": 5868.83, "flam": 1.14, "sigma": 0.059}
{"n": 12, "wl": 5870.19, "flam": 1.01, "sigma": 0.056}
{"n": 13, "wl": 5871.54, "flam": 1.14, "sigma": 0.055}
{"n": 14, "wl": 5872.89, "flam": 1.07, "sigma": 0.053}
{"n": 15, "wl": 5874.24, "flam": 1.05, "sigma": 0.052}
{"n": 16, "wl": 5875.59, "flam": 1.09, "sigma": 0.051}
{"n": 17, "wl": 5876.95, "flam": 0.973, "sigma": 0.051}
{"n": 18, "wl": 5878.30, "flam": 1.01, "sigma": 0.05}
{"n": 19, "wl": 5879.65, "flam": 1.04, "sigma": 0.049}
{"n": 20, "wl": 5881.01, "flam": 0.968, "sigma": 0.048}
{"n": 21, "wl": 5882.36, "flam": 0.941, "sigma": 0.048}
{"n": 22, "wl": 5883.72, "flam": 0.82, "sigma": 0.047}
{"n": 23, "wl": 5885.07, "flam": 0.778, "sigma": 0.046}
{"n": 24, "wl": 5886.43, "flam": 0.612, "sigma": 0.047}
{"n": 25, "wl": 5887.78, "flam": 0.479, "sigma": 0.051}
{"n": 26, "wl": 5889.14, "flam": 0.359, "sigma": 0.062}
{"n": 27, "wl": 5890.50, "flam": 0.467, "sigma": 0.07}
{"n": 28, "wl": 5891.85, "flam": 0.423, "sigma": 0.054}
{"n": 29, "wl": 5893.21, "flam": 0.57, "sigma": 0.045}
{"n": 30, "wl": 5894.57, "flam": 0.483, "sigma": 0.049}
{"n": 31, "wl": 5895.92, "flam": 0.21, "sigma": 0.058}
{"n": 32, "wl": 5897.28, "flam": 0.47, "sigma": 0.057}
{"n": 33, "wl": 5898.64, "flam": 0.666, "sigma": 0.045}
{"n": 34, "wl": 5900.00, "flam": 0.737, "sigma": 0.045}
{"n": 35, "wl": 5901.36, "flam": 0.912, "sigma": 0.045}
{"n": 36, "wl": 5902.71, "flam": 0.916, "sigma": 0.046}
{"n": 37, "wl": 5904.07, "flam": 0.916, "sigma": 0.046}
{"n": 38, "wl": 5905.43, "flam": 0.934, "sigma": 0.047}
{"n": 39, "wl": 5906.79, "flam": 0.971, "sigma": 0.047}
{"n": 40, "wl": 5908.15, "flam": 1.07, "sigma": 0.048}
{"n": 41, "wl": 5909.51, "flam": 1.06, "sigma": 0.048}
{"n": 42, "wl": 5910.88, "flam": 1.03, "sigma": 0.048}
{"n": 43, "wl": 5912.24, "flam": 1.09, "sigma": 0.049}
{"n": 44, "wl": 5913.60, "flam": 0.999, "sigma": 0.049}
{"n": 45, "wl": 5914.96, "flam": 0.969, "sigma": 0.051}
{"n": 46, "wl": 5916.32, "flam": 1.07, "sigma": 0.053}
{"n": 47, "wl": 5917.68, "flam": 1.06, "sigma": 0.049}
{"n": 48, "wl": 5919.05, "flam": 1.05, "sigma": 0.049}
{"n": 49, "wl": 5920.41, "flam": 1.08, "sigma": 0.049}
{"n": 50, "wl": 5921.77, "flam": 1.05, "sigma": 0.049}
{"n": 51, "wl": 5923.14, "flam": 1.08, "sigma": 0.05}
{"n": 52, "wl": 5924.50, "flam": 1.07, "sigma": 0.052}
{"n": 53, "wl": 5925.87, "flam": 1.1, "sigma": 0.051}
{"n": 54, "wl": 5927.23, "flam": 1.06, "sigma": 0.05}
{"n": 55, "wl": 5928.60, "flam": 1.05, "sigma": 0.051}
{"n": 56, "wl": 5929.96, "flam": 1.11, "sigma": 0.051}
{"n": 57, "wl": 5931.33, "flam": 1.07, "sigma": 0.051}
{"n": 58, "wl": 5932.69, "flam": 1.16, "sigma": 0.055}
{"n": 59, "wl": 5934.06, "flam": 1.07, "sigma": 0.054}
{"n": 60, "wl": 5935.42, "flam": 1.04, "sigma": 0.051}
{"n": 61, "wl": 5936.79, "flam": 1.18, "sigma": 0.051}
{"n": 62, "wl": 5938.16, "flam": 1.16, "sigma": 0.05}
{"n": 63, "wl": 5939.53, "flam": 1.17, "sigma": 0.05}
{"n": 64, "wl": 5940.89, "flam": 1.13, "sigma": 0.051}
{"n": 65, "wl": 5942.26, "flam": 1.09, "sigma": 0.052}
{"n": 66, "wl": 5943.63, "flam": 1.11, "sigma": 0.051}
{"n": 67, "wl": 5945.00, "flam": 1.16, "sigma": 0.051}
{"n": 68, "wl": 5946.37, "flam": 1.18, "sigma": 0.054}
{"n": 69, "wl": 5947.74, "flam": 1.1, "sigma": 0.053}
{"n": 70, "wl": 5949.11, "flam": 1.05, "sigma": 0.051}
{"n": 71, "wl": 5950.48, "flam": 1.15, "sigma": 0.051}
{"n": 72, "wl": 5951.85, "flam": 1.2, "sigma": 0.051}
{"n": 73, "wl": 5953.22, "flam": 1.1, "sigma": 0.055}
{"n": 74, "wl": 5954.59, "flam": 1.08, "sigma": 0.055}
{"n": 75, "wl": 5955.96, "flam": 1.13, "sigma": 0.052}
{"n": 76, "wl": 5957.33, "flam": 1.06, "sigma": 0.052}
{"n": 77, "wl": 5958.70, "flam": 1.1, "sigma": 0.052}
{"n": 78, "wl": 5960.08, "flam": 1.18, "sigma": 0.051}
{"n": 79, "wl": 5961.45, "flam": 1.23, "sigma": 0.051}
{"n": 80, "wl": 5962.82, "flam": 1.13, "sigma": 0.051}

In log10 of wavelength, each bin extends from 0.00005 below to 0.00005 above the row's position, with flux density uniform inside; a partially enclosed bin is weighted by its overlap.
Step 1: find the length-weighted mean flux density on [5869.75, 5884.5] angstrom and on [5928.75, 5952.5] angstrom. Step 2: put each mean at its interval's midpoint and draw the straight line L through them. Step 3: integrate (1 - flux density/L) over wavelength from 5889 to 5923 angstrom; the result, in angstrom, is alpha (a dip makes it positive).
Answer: 7.38 angstrom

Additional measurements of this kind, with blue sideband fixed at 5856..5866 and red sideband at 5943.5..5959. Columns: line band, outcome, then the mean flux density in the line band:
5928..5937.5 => 0.1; 1.1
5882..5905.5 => 9.9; 0.638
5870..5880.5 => 0.4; 1.05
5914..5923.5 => 0.5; 1.05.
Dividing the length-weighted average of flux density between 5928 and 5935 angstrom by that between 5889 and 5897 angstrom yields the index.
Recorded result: 2.57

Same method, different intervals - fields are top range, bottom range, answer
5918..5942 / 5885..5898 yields 2.32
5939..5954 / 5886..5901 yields 2.24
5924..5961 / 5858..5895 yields 1.24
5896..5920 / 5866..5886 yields 0.92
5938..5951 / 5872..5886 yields 1.16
